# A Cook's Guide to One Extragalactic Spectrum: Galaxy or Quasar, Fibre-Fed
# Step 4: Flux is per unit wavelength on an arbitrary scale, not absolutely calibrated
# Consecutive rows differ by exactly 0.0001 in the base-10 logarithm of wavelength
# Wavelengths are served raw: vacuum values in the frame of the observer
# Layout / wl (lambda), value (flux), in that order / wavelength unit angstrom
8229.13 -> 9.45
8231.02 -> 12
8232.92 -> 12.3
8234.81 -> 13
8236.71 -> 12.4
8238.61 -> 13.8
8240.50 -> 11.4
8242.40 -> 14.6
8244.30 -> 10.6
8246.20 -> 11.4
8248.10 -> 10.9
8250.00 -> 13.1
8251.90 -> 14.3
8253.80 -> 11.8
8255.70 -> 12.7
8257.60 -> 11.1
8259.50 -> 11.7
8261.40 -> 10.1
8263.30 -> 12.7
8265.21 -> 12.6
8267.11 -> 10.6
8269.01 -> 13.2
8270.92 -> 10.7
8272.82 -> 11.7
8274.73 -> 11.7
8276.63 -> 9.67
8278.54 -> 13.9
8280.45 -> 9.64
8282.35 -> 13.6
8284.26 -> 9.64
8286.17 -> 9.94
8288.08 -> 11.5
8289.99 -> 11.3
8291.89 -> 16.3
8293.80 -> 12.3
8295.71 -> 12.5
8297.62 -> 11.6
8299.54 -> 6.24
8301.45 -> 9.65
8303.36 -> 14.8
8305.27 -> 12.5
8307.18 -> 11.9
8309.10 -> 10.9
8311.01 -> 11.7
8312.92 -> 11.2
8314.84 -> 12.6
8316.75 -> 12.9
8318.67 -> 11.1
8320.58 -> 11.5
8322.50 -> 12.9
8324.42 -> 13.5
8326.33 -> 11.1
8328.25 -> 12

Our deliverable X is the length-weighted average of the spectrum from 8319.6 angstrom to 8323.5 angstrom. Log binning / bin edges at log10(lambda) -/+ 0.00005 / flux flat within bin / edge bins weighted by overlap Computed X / 12.2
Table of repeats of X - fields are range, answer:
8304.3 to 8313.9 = 11.6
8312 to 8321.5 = 11.9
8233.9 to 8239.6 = 13.1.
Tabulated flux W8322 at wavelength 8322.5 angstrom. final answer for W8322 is 12.9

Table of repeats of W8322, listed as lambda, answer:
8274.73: 11.7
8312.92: 11.2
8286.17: 9.94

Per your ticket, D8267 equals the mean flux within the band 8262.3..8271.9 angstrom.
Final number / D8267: 12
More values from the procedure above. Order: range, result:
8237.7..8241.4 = 12.6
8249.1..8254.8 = 13.1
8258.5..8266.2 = 11.8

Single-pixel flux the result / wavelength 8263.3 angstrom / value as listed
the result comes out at 12.7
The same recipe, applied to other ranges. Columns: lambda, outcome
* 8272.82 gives 11.7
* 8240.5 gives 11.4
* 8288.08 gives 11.5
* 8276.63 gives 9.67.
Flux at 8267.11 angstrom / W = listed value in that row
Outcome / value 10.6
